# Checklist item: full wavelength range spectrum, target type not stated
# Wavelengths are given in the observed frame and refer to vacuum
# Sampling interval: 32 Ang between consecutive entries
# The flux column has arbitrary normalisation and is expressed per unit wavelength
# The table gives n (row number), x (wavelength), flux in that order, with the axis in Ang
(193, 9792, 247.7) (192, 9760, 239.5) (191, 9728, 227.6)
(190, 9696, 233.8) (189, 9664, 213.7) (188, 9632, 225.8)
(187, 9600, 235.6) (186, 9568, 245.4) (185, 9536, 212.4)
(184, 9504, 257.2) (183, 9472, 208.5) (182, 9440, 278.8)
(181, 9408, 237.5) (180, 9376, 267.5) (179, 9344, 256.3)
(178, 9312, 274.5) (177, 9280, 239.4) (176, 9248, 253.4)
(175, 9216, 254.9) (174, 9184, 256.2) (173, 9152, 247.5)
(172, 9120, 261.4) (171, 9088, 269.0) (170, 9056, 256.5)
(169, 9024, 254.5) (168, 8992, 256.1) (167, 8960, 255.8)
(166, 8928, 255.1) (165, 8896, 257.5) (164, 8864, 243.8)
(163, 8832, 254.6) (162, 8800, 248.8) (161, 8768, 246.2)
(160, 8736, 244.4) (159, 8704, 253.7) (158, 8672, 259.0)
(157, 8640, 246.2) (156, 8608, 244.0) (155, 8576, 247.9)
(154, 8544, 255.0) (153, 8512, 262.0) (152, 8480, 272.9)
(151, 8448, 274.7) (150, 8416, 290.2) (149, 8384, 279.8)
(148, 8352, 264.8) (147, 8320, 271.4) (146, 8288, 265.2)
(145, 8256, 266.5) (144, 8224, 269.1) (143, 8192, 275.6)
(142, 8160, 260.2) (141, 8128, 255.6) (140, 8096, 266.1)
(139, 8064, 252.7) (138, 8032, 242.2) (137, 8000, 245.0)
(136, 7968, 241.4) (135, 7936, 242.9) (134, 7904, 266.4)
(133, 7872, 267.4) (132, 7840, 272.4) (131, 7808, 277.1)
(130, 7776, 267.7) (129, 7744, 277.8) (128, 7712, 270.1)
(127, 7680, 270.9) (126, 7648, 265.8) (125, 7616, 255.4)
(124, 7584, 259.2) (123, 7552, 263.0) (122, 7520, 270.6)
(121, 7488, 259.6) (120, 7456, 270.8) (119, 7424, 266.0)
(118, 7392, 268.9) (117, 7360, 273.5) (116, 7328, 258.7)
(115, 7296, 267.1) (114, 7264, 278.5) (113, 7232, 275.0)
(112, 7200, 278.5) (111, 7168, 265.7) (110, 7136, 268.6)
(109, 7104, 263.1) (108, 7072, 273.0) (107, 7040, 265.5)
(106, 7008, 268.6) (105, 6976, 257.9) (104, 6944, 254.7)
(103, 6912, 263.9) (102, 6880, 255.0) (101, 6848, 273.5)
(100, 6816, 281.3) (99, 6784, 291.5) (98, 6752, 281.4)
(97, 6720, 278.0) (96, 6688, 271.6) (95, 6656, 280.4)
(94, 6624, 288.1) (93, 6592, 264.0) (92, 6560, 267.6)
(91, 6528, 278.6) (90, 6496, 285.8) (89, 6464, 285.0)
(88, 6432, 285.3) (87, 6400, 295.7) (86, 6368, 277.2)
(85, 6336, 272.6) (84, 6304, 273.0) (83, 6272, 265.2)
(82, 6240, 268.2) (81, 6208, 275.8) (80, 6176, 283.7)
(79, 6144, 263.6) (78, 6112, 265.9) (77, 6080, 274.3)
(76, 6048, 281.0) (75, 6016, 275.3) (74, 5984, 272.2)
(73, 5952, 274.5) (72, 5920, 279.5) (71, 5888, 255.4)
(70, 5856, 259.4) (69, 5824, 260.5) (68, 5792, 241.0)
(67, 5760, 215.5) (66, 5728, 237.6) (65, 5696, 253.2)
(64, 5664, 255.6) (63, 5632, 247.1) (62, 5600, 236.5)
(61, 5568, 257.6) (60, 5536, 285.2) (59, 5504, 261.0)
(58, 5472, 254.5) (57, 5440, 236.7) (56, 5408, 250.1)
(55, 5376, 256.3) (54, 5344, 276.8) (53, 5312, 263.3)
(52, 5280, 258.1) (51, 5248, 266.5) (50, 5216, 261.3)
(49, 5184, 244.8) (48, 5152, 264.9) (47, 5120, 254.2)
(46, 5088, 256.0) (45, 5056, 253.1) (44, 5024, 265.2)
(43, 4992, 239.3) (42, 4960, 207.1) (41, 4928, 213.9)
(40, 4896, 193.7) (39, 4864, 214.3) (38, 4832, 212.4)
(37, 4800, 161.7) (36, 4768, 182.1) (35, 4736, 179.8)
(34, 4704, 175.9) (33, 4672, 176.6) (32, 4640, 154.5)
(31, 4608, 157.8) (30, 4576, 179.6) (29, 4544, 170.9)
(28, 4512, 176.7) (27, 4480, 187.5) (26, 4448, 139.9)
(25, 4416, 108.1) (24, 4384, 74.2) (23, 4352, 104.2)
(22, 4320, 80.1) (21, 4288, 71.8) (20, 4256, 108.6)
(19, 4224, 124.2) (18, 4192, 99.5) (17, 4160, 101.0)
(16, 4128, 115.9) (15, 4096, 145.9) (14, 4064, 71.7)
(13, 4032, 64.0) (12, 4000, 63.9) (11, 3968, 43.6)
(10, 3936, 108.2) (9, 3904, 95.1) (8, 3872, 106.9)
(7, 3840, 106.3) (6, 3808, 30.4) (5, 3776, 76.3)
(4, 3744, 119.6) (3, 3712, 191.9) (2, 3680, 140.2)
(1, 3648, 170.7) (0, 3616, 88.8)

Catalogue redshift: 0.115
